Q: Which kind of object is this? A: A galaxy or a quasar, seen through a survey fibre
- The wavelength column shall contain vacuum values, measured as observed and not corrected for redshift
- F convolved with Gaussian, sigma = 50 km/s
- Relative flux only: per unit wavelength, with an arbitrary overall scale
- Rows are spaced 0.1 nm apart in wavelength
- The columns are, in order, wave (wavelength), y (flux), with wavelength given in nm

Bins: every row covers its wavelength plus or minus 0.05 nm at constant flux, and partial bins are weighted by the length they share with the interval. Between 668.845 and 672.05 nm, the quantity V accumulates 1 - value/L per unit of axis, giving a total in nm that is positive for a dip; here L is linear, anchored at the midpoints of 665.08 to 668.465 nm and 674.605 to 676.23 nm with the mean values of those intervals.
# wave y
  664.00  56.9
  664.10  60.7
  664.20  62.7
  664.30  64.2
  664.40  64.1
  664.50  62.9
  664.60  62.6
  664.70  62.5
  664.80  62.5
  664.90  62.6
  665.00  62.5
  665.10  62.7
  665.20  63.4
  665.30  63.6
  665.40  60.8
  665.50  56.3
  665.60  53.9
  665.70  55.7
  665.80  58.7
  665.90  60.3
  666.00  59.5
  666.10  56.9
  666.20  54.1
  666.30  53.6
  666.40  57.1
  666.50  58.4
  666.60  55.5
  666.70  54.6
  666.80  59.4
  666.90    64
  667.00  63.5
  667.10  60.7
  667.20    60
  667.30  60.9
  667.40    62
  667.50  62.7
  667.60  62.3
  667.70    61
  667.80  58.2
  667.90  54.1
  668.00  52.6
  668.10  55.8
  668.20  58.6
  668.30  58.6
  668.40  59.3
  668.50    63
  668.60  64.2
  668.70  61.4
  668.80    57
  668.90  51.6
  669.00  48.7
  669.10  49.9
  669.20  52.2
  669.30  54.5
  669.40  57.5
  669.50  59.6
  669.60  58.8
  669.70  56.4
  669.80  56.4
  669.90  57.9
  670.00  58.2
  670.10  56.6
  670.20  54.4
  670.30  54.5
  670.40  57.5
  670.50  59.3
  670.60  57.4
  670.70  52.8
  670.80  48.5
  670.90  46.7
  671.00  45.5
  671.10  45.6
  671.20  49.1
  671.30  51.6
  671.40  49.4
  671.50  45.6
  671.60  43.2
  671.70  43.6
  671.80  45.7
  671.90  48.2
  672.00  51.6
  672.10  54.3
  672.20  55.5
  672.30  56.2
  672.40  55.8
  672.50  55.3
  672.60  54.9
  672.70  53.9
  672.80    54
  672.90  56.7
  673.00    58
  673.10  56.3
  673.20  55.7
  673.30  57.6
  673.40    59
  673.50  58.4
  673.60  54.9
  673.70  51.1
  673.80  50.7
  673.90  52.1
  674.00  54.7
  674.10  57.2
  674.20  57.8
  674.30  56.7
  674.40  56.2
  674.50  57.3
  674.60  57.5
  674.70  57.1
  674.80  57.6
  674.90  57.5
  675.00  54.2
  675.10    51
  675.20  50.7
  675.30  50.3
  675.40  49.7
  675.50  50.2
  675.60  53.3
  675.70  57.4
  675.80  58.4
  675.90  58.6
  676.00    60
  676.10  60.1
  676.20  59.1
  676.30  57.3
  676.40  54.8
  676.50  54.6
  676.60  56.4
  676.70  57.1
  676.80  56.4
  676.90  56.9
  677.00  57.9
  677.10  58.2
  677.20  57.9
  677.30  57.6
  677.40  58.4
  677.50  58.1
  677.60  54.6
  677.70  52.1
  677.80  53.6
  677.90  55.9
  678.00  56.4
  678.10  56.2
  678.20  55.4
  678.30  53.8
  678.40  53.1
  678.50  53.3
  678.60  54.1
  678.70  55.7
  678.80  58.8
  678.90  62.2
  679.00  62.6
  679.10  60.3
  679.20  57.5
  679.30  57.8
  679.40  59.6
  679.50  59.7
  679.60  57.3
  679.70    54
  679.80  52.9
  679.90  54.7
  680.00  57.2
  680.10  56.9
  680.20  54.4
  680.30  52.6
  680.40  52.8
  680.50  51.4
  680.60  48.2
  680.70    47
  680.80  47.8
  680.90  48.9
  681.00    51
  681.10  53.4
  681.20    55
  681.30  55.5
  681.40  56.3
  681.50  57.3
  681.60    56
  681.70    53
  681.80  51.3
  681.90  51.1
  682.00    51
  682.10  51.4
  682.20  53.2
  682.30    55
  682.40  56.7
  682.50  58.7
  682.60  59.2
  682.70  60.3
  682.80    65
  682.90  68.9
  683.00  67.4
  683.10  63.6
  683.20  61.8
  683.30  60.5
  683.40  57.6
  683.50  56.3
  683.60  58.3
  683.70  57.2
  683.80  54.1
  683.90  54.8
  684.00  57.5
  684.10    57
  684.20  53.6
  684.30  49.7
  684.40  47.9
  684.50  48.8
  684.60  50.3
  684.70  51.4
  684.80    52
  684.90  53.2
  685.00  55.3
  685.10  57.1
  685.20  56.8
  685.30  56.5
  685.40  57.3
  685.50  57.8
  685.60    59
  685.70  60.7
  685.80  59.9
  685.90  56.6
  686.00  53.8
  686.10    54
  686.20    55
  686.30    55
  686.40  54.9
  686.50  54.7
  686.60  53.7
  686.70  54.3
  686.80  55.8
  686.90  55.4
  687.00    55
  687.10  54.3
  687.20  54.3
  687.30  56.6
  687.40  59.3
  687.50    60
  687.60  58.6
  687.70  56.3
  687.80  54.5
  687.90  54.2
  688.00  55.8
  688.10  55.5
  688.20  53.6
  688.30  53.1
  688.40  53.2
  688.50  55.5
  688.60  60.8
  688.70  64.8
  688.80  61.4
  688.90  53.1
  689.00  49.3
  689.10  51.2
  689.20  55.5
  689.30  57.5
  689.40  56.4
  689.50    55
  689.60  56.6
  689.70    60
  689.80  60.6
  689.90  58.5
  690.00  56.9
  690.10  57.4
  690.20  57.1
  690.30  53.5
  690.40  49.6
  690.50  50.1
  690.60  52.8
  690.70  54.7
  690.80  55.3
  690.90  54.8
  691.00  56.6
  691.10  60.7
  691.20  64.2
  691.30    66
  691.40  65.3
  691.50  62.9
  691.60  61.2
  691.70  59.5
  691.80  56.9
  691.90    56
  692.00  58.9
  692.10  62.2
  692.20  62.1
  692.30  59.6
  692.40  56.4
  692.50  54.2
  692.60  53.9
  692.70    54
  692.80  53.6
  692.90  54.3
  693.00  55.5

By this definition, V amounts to 0.29 nm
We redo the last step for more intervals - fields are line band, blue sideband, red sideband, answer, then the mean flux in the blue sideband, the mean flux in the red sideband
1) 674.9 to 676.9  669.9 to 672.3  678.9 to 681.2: -0.08 nm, 51.3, 54.6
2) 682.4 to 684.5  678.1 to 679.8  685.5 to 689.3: -0.06 nm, 57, 56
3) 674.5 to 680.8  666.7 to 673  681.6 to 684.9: 0.00 nm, 55.2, 56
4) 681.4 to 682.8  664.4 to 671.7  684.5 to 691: 0.02 nm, 56.9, 55.6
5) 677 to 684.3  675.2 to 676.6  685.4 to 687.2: -0.05 nm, 55.5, 55.9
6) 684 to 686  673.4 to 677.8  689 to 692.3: 0.07 nm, 55.8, 57.6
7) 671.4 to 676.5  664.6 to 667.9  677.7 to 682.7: 0.23 nm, 59.6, 54.9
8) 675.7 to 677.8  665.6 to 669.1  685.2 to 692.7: 0.02 nm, 58.2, 56.8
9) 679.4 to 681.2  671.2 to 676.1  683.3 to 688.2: 0.05 nm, 54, 55.4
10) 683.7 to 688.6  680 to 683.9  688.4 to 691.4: 0.10 nm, 55.7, 56.8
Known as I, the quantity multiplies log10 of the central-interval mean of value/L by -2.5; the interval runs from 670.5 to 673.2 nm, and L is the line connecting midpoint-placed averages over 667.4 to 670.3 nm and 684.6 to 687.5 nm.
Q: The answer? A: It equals 0.11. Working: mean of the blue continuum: 57.2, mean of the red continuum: 55.7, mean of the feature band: 51.6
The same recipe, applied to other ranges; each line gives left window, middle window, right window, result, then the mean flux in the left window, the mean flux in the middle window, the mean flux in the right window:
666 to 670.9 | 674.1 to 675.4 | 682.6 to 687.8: 0.04 mag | 57.3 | 55.2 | 56.6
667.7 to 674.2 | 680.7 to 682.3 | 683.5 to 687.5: 0.05 mag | 54.4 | 52.7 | 55.2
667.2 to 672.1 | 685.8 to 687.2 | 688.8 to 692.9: 0.03 mag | 54.6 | 55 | 57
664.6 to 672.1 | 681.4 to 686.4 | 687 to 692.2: 0.01 mag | 56.3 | 56.2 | 57.1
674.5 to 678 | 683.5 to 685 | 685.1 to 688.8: 0.06 mag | 55.9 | 53.4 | 56.4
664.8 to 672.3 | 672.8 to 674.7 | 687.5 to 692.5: 0.01 mag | 56.1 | 56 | 57.2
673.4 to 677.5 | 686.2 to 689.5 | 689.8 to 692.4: 0.04 mag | 55.9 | 55.7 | 58.1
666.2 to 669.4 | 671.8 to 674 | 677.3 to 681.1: 0.04 mag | 57.9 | 54.6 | 55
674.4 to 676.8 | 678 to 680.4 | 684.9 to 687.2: -0.01 mag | 55.7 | 56.4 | 55.9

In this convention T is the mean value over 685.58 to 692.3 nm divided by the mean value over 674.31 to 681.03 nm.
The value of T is 1.0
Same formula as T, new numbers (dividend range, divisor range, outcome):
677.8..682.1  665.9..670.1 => 0.95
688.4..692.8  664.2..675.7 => 1.02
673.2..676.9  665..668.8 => 0.94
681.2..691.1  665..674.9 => 1.00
